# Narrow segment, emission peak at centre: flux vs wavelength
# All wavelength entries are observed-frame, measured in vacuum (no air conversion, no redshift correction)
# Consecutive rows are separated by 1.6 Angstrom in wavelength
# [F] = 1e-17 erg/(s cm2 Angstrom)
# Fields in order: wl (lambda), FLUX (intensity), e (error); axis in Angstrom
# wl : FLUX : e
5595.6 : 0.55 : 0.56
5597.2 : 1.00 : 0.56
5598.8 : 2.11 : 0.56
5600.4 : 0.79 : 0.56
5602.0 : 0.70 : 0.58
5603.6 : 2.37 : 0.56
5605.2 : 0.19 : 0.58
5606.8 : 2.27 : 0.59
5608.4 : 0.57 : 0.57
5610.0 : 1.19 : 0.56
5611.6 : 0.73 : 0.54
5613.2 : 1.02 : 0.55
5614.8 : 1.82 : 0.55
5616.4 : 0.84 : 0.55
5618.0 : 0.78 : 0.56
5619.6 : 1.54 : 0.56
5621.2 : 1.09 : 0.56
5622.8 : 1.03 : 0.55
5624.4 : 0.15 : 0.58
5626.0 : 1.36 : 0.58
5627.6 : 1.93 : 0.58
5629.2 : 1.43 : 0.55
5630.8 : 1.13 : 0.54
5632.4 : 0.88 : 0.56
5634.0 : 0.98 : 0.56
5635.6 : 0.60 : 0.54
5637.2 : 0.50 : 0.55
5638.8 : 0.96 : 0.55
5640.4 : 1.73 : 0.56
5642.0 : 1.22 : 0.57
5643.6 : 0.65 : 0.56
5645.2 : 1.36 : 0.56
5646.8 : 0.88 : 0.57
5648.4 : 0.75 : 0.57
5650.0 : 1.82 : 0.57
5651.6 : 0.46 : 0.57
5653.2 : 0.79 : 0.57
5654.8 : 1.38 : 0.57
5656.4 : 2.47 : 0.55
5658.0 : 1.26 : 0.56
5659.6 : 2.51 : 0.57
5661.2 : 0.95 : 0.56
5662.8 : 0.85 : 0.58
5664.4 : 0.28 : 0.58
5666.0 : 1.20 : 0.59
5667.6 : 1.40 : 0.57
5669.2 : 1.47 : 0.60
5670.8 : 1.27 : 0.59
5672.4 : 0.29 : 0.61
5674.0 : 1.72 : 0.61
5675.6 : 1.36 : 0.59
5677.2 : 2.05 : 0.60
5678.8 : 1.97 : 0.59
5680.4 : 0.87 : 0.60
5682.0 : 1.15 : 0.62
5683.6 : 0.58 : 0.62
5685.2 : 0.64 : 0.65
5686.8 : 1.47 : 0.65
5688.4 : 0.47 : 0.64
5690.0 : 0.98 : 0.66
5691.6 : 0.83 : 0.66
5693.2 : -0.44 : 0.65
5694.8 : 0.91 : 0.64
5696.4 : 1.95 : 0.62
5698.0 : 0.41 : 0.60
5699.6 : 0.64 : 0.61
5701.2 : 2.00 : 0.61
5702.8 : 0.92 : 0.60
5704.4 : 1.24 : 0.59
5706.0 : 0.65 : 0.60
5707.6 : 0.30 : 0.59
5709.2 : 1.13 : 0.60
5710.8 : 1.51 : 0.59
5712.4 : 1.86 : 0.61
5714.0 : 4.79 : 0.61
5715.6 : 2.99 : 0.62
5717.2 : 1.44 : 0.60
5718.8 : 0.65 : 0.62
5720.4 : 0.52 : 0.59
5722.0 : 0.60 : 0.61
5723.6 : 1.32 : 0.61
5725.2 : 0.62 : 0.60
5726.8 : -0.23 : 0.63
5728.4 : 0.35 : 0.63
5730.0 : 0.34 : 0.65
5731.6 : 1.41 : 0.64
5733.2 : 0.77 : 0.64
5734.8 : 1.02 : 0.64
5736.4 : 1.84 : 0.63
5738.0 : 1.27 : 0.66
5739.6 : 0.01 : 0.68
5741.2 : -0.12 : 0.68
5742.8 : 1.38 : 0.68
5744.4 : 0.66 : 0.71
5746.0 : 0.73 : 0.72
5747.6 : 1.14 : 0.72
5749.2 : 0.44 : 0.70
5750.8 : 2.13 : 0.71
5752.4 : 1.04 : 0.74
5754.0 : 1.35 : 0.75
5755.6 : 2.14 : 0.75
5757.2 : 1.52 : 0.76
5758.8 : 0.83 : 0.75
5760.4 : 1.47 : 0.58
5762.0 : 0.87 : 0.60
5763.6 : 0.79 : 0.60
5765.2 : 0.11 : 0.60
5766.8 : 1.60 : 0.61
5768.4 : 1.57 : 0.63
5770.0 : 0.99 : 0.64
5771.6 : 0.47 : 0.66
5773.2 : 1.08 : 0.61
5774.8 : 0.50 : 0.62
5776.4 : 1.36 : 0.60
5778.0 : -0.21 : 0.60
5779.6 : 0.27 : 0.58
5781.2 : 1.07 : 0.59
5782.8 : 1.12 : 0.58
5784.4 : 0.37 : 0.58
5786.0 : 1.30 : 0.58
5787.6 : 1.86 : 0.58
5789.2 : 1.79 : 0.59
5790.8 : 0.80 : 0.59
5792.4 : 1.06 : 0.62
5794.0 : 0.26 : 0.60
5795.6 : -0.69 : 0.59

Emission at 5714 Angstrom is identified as [O III] 5007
